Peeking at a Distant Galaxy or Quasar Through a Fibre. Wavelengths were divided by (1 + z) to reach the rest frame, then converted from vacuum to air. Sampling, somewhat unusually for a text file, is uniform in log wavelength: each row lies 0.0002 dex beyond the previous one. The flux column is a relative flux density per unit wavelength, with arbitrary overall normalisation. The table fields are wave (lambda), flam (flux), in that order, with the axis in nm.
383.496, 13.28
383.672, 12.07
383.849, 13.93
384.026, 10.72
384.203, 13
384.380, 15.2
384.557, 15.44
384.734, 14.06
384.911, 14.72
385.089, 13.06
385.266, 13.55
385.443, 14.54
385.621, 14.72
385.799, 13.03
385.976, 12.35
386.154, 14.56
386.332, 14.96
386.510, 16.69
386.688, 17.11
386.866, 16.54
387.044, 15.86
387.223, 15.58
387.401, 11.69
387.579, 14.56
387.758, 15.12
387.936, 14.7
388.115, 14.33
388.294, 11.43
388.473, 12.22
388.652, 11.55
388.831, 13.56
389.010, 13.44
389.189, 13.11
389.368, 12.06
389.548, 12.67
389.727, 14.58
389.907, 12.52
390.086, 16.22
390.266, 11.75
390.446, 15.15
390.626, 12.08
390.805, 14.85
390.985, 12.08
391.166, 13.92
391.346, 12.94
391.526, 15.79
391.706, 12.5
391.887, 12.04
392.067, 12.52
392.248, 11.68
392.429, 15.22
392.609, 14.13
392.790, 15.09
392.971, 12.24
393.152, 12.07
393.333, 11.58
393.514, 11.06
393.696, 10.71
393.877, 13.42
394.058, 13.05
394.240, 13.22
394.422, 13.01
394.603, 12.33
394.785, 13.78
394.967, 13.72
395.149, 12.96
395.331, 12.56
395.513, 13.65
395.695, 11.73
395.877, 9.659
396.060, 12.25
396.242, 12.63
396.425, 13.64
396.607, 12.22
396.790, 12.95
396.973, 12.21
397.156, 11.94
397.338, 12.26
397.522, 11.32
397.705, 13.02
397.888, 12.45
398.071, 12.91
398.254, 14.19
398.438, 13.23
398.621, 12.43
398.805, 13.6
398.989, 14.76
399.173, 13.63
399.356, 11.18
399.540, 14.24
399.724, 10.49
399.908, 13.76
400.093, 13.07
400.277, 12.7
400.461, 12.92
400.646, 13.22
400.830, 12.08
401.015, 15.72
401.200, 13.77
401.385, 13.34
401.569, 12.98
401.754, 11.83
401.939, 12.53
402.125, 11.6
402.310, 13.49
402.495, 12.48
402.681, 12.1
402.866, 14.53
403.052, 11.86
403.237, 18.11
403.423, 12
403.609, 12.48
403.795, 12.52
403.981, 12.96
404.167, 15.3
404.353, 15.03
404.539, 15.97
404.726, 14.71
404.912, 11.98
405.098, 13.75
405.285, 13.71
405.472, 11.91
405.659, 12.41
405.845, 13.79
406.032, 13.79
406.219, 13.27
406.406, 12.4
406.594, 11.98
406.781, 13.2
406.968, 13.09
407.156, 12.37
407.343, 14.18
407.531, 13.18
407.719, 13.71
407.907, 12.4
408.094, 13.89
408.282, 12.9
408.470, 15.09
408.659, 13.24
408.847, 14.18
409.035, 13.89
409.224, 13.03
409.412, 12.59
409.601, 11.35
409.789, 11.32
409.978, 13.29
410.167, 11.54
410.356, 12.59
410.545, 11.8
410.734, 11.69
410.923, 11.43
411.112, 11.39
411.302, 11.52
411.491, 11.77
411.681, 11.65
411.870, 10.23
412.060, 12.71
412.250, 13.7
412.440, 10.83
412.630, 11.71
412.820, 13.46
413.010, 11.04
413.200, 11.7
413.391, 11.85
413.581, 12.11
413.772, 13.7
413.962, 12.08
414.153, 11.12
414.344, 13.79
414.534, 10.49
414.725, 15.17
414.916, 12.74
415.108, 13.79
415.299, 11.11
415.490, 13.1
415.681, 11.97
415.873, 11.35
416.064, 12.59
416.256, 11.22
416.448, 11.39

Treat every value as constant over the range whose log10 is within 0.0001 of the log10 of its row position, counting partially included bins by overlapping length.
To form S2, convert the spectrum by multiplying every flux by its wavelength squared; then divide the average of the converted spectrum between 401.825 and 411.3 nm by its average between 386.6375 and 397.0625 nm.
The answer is 1.1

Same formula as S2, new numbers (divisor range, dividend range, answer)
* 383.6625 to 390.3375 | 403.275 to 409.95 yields 1.06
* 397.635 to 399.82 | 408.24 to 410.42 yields 1.05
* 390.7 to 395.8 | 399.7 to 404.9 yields 1.08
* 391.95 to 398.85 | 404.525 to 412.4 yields 1.07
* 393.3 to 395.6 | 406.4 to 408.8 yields 1.11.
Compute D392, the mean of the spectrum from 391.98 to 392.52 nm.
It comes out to 13.1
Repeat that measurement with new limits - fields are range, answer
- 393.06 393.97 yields 11.8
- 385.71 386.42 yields 13.7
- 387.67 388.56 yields 13.6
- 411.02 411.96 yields 11.3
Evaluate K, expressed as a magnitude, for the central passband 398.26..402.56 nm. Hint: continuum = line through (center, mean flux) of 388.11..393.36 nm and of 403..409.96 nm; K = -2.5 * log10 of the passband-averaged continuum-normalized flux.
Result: 0.02 mag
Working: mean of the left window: 13.2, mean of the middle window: 13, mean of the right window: 13.3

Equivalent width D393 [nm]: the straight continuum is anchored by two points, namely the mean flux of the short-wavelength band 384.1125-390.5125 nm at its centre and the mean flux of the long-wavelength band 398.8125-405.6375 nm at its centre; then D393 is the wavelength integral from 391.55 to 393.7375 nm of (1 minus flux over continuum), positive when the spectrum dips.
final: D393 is 0.169 nm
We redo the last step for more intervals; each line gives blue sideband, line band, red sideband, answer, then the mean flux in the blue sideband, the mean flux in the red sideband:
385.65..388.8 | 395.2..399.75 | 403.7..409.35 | 0.39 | 14.2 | 13.5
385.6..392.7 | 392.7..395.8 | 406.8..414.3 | 0.18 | 13.8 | 12.5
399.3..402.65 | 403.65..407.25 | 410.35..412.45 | -0.28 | 12.9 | 11.8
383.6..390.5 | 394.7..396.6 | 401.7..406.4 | 0.14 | 13.9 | 13.4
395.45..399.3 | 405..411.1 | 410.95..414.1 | -0.36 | 12.7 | 11.9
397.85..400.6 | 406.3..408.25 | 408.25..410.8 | -0.03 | 13.1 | 12.8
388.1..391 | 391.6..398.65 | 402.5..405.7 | 0.35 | 13.2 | 13.6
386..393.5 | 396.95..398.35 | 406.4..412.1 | 0.07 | 13.7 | 12.6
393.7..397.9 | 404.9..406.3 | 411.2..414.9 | -0.09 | 12.6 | 12.2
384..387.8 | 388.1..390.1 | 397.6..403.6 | 0.17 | 14.5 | 13.1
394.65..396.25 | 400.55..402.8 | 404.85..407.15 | -0.03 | 12.5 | 12.9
